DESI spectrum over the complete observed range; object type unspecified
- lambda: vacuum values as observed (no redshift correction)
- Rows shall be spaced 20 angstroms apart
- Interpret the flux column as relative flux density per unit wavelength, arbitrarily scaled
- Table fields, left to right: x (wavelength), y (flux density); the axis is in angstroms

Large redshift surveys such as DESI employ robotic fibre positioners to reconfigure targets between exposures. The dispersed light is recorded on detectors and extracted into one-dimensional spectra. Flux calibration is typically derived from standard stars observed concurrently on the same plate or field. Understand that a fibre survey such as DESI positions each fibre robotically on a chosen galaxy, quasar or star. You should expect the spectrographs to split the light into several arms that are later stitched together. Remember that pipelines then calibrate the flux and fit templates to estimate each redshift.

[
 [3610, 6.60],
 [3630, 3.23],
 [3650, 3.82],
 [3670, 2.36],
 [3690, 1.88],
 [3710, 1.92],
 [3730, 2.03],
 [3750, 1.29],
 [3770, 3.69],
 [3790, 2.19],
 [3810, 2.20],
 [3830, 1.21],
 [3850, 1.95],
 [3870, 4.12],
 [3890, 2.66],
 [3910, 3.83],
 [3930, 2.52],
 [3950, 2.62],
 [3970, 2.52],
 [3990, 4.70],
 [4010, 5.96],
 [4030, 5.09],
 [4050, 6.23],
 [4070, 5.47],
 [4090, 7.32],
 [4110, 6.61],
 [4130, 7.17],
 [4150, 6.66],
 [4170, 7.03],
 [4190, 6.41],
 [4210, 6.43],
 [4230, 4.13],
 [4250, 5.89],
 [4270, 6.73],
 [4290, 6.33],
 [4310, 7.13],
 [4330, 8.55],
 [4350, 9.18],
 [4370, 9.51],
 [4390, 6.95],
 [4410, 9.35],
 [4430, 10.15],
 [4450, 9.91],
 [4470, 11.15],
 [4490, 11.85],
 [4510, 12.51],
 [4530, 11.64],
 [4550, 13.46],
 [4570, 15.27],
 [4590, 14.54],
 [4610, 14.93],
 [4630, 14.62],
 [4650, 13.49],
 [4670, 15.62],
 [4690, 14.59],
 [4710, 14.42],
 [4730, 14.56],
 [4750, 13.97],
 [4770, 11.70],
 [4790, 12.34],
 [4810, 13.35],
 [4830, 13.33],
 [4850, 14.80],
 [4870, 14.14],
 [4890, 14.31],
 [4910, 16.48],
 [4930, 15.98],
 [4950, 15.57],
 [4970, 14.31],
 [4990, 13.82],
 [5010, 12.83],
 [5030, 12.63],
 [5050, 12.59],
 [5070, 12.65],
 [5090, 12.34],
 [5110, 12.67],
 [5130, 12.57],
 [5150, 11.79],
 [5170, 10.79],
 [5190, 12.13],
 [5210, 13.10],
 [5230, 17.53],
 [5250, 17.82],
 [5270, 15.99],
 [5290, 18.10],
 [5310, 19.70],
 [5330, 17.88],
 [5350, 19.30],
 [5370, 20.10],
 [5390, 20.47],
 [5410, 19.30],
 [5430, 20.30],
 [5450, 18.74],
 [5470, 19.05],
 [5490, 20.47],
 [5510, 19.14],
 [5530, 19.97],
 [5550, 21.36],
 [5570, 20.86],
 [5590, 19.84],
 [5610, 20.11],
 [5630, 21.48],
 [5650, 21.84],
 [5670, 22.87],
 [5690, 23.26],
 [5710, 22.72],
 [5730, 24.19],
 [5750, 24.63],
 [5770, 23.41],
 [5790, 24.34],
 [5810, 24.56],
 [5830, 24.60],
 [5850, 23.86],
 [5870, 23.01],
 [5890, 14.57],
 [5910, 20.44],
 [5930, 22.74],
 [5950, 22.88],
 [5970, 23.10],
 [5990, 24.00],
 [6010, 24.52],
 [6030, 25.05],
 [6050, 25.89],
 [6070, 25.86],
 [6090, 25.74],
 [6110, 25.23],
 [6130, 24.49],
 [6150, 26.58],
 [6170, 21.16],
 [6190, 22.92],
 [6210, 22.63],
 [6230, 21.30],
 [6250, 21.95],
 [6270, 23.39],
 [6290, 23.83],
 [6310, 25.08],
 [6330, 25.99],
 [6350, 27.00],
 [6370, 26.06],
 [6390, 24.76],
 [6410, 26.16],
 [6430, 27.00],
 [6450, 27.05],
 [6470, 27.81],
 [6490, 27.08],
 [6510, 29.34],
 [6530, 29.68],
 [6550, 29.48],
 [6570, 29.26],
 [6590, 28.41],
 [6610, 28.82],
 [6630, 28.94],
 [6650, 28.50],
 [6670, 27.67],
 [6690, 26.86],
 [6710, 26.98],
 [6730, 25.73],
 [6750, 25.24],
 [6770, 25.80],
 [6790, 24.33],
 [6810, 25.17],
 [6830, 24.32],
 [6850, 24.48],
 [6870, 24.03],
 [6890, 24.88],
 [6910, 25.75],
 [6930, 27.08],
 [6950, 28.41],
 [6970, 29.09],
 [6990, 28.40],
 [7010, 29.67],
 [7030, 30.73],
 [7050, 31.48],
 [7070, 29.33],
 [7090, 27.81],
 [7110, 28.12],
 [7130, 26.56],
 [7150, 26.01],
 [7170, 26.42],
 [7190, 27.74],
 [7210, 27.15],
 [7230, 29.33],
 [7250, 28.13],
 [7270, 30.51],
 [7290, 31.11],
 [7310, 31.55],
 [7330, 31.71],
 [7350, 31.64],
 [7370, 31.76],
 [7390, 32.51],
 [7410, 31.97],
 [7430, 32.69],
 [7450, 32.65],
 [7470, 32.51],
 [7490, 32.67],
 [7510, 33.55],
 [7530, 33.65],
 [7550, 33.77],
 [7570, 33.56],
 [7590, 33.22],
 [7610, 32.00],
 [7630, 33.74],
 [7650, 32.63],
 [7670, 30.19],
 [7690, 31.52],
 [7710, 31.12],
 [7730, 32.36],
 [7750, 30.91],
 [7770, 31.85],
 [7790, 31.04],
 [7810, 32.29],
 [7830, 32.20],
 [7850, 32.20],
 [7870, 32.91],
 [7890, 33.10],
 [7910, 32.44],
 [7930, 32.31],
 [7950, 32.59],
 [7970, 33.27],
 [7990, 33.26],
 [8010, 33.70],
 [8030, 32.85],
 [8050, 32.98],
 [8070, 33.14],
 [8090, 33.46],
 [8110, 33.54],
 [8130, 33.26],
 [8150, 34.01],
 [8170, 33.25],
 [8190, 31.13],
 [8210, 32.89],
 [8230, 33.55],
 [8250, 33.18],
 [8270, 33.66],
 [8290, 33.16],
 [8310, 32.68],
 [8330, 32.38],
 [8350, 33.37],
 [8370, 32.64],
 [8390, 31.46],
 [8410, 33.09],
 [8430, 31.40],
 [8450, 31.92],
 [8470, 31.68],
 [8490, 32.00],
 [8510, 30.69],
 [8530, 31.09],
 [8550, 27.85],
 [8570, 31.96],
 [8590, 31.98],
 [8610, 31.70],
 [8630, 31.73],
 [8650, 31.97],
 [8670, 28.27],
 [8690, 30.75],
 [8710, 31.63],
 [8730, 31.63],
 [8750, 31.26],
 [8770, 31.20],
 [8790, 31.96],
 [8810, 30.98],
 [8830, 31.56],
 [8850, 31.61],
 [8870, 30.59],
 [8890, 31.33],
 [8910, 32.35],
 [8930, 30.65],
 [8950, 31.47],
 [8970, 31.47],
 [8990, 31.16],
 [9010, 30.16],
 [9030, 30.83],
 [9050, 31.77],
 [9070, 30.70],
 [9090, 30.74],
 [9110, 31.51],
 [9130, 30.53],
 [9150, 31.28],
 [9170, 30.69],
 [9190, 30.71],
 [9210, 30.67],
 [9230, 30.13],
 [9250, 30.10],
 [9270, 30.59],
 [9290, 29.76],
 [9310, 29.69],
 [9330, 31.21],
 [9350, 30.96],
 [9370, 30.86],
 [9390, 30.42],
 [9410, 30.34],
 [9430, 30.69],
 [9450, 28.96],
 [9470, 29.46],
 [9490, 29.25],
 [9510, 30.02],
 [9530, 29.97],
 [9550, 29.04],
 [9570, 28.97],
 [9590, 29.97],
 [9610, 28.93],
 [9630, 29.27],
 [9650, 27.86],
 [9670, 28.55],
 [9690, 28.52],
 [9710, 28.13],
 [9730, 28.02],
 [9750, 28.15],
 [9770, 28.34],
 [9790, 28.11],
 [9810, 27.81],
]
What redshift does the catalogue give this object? 0.00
